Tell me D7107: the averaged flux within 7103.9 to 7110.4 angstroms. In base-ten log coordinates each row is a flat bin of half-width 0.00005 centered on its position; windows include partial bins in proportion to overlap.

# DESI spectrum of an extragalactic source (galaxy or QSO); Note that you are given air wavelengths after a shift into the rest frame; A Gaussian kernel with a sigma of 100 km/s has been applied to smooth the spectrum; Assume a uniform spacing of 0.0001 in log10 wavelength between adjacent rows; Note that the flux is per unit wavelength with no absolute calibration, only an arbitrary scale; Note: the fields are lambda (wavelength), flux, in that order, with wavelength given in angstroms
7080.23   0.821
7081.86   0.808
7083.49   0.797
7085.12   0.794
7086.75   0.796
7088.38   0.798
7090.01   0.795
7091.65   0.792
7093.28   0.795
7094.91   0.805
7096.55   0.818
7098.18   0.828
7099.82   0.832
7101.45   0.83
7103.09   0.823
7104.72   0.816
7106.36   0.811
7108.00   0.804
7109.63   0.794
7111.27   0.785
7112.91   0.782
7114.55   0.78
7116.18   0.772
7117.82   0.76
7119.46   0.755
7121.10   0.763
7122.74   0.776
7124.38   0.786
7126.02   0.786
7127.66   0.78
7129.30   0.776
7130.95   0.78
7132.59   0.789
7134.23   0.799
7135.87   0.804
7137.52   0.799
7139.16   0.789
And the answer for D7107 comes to 0.807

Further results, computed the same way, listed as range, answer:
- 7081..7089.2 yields 0.8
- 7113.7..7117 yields 0.777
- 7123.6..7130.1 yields 0.782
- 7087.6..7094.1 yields 0.795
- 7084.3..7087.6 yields 0.796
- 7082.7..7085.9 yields 0.796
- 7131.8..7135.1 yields 0.796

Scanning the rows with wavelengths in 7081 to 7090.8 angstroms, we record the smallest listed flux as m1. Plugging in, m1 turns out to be 0.794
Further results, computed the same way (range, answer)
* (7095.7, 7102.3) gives 0.818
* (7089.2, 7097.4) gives 0.792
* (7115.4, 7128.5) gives 0.755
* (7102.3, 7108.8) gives 0.804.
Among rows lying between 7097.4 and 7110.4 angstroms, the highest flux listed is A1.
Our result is 0.832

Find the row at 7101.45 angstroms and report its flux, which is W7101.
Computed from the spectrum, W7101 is 0.83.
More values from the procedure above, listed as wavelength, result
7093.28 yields 0.795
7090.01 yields 0.795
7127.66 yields 0.78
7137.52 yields 0.799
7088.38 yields 0.798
